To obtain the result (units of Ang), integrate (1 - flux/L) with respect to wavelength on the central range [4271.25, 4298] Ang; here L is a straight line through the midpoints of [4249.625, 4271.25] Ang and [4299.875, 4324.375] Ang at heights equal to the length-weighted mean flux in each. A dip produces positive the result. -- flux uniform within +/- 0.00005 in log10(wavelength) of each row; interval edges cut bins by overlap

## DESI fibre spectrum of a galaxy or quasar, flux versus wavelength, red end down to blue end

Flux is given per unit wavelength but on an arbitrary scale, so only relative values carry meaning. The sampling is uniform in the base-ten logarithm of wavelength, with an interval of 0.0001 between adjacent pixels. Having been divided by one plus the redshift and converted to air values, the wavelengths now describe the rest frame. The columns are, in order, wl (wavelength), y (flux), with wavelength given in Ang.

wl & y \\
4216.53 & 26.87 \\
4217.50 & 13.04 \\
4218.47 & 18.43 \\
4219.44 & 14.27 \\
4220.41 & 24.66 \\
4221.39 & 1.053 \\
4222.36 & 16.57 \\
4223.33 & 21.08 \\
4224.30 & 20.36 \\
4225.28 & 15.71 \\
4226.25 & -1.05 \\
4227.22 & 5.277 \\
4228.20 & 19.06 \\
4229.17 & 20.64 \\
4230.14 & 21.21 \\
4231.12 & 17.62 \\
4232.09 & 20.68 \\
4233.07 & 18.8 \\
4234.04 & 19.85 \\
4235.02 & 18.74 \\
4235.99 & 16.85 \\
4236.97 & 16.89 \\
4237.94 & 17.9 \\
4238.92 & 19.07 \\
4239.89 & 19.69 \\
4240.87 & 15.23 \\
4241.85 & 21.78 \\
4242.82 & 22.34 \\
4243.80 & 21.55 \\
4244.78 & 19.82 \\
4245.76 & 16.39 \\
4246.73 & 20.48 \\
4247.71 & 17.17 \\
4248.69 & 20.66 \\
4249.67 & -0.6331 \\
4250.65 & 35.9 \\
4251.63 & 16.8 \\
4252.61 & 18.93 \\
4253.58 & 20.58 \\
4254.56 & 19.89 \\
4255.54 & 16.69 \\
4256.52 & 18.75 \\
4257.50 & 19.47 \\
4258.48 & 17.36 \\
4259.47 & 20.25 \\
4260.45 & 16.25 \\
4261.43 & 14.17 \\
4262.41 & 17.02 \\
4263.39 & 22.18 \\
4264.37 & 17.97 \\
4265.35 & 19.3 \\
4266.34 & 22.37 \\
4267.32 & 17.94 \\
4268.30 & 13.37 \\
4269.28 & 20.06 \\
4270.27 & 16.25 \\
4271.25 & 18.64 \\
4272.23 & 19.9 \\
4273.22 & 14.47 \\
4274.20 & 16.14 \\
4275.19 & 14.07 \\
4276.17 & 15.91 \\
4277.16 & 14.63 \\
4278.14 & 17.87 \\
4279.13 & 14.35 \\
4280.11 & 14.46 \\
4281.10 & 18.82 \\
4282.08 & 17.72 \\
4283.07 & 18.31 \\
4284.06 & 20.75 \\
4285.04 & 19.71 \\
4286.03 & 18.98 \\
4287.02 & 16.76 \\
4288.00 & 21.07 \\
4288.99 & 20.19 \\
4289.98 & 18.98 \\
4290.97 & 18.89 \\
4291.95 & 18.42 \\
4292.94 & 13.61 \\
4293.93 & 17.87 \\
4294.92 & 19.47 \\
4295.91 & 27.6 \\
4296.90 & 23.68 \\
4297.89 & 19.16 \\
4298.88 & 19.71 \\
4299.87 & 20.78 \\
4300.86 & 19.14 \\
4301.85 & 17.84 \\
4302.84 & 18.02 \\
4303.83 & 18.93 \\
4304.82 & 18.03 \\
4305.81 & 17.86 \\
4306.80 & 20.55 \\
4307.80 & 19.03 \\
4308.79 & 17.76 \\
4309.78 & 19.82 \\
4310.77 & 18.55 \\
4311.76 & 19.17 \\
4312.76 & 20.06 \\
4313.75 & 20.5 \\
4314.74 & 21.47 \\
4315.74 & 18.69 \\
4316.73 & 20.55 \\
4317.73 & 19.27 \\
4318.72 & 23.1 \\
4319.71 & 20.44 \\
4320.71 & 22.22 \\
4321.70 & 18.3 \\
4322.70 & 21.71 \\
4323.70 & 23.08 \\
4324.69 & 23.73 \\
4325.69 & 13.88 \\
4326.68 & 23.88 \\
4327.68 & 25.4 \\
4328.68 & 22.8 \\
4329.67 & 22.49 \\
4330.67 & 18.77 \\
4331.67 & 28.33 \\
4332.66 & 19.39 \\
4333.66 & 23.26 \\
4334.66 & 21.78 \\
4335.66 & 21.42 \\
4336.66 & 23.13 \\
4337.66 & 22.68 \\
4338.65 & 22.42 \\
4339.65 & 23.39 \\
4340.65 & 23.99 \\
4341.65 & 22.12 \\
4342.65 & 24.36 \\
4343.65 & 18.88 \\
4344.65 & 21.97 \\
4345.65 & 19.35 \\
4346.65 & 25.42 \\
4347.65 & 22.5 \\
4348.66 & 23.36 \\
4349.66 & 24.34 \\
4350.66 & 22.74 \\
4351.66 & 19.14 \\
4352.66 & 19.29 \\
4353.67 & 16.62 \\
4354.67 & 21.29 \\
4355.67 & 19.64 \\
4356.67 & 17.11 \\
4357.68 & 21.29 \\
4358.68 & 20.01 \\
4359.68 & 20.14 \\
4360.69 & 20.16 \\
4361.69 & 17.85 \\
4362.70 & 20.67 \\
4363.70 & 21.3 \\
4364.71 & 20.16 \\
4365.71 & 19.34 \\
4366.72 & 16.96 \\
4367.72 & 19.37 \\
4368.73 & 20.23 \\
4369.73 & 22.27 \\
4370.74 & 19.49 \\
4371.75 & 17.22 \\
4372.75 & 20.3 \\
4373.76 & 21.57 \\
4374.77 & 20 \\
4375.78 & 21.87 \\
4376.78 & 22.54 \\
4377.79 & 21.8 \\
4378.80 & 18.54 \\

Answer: 1.4 Ang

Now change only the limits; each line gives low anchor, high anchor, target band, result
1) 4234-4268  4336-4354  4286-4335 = 1.3 Ang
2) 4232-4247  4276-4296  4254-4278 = 1.2 Ang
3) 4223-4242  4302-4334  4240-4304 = 0.7 Ang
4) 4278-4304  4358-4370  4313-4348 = -4.3 Ang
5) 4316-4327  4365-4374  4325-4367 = -2.2 Ang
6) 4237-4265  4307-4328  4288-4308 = 0.5 Ang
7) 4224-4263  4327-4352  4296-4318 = 1.4 Ang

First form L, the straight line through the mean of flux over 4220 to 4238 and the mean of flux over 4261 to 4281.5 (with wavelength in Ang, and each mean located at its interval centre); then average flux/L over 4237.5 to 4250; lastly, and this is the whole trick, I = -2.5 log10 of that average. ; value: -0.09 mag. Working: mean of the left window 16.3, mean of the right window 17.1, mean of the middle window 18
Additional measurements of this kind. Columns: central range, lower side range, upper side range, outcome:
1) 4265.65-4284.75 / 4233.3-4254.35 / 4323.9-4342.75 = 0.17 mag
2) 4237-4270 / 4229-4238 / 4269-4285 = -0.03 mag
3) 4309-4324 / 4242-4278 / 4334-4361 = 0.00 mag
